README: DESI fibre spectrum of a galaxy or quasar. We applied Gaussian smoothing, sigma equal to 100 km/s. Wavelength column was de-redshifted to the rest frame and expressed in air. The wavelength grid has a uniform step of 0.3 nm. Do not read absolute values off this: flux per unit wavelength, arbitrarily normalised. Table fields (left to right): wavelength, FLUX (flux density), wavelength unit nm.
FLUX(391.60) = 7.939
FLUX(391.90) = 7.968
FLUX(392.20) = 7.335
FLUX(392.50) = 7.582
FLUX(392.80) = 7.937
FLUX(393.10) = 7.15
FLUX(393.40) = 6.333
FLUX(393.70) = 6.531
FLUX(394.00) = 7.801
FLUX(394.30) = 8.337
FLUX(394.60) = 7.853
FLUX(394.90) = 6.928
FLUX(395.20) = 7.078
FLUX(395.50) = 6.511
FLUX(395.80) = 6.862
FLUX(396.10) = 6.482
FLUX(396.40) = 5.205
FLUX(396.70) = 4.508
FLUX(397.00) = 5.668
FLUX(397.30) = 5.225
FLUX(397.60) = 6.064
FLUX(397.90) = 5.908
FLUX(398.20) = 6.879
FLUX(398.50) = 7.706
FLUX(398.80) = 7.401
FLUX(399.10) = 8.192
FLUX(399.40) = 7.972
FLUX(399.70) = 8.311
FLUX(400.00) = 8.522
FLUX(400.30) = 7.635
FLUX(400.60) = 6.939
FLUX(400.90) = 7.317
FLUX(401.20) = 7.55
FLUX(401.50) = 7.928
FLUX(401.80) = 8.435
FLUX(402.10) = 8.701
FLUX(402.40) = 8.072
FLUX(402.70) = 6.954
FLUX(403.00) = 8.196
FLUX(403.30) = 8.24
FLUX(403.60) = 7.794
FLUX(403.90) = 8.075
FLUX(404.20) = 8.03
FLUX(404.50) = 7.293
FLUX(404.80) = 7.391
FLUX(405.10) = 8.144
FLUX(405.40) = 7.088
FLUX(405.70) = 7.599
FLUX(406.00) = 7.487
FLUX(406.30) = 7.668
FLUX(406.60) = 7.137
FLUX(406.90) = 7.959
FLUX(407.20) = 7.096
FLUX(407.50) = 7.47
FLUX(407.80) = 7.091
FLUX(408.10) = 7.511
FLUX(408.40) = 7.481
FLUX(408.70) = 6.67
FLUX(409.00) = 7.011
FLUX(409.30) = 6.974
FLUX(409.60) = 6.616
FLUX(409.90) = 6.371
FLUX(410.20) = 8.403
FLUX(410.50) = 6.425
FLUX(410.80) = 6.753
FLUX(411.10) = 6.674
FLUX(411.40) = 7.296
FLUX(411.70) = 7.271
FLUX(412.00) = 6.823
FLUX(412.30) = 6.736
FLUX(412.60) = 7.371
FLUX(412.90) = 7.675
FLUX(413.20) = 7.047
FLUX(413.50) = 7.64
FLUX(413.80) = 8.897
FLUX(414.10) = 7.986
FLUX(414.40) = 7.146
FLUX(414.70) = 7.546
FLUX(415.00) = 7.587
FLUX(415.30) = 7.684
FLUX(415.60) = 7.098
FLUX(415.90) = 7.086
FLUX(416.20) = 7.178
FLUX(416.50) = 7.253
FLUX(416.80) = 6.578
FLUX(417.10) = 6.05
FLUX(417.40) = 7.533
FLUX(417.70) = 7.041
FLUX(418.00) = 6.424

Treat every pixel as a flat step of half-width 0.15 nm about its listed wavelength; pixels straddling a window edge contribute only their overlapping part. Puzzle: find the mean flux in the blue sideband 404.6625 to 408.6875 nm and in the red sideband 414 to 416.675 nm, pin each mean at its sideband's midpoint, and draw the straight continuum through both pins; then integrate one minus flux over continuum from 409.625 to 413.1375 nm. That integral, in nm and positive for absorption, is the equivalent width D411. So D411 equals 0.167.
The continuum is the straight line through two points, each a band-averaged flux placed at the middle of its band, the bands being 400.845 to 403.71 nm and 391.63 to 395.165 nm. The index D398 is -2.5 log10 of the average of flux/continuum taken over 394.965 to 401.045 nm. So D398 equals 0.133 mag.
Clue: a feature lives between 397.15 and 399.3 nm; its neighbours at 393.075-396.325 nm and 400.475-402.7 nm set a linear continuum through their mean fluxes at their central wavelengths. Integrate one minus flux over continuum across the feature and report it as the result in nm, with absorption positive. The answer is 0.18 nm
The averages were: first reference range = 7.03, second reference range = 7.8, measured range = 6.8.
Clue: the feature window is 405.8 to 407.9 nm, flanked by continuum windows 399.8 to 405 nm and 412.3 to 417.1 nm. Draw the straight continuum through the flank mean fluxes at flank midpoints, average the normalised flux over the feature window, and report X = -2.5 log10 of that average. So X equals 0.04 mag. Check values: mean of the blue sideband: 7.84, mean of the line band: 7.43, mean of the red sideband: 7.39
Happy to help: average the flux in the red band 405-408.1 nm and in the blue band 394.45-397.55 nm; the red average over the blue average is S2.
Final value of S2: 1.20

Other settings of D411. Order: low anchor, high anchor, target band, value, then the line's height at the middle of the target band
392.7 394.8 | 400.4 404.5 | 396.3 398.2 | 0.51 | 7.57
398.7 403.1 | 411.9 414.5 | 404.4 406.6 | 0.07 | 7.74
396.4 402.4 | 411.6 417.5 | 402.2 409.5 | -0.29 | 7.23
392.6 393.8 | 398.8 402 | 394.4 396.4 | 0.12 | 7.29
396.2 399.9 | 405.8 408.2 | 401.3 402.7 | -0.23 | 6.97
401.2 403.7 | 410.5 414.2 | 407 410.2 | 0.20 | 7.57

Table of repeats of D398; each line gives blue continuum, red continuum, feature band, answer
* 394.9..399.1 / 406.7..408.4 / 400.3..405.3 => -0.13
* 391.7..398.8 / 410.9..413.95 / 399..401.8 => -0.13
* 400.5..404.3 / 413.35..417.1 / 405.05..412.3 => 0.07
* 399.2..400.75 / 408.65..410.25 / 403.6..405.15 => -0.05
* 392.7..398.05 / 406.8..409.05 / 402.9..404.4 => -0.14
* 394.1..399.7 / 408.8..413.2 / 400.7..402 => -0.14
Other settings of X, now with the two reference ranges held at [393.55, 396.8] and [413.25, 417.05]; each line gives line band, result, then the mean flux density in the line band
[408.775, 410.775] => 0.047 mag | 6.94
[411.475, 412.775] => 0.038 mag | 7.08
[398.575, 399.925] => -0.158 mag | 7.99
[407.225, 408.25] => -0.022 mag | 7.33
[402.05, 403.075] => -0.129 mag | 7.89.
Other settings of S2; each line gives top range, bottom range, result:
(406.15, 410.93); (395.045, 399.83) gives 1.08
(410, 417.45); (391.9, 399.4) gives 1.06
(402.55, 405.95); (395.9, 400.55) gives 1.14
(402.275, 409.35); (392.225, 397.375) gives 1.12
